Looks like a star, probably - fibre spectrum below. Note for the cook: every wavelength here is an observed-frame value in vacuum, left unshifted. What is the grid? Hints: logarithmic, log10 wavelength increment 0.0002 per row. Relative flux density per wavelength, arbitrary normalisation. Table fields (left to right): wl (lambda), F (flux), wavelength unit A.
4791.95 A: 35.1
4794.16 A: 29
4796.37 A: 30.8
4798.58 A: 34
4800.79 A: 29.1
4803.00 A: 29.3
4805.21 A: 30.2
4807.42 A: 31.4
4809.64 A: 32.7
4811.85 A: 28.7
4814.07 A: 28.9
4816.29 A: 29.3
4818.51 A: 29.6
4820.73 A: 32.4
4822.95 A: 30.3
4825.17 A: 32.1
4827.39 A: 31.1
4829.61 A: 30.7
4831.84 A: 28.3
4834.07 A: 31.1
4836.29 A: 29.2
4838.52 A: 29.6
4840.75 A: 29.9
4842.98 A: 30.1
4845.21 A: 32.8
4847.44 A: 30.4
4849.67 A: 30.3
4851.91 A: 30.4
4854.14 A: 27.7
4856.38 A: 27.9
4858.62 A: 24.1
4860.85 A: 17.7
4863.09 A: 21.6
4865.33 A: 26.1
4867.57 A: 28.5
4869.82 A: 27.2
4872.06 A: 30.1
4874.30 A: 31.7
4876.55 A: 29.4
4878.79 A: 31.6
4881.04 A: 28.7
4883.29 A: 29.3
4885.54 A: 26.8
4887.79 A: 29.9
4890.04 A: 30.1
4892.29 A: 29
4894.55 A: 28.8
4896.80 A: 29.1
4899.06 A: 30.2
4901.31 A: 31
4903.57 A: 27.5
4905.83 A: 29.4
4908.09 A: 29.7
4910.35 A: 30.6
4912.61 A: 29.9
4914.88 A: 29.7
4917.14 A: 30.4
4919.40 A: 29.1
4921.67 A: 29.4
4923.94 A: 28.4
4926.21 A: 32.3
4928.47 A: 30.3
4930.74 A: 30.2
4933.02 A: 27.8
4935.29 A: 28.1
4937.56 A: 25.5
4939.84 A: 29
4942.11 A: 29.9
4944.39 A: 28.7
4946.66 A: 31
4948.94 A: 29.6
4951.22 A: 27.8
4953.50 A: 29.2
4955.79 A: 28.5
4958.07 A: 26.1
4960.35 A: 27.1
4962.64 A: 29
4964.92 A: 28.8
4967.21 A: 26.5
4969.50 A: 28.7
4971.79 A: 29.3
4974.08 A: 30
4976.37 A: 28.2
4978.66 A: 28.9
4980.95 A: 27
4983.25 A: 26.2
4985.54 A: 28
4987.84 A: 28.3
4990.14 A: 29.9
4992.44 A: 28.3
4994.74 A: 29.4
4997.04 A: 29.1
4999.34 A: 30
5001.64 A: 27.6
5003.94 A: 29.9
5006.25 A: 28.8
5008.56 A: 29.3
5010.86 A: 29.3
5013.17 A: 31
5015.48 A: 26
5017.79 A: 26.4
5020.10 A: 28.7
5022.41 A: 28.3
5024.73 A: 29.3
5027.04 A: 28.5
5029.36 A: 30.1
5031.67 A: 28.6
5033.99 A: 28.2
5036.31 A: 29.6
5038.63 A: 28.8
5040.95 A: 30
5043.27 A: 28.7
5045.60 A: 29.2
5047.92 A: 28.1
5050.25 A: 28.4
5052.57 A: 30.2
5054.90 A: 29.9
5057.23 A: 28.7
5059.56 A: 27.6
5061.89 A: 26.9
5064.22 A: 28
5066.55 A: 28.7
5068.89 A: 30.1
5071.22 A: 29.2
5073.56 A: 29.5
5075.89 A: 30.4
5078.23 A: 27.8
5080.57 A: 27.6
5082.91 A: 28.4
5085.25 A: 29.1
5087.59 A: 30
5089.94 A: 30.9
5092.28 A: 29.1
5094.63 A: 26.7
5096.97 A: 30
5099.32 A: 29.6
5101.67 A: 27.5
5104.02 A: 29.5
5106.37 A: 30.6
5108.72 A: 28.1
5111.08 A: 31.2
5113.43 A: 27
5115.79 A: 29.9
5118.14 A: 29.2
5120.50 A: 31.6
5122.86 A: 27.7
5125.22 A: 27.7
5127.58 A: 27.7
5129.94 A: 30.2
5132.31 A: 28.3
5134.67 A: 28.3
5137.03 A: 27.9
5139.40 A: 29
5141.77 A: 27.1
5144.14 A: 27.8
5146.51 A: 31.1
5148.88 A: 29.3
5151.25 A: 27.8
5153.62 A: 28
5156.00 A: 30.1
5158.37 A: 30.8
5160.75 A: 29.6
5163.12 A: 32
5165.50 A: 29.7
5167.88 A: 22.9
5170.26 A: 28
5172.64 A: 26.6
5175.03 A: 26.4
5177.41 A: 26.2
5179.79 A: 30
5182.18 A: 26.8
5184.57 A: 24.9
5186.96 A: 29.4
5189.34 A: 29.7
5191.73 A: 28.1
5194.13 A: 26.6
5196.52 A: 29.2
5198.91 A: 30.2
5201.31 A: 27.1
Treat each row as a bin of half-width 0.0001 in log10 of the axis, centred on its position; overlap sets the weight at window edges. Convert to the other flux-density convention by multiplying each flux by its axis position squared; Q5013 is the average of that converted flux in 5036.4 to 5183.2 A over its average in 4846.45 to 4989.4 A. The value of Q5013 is 1.1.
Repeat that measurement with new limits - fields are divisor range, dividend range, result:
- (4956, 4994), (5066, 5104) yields 1.08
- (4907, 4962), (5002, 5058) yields 1.03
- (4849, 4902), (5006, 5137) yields 1.11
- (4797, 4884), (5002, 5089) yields 1.07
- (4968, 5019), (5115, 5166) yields 1.08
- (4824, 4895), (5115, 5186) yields 1.11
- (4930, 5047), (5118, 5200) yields 1.06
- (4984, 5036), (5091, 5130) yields 1.05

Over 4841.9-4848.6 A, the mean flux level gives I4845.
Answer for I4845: 31.1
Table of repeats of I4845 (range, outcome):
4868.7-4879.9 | 30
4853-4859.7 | 26.6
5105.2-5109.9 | 29.3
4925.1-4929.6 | 31.4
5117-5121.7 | 30.4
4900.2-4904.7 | 29.2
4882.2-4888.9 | 28.7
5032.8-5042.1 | 29.1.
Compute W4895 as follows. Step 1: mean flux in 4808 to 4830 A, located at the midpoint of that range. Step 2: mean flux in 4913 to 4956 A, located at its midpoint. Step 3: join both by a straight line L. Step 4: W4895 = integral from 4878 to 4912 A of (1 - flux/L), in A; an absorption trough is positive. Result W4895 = 0.3 A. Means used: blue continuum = 30.6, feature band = 29.4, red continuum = 29.2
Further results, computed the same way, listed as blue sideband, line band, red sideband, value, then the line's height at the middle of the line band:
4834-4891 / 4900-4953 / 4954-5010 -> -1.6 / 28.5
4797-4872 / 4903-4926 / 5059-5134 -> -0.4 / 29.1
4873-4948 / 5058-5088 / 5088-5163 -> 0.5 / 29.2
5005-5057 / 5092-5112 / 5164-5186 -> -0.9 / 27.9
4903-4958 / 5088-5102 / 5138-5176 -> -0.2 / 28.7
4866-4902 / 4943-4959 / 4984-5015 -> 0.2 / 29.2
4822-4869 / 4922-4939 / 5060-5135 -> -0.2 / 28.7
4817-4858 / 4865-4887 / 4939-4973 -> 0.4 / 29.6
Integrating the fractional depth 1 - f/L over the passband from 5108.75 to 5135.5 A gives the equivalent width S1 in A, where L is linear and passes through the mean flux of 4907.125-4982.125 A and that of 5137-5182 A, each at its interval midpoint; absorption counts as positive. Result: -0.4 A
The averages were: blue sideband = 28.9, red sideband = 28.4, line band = 28.9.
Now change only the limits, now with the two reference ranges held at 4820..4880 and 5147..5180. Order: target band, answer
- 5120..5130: -0.07 A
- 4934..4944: 0.22 A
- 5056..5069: 0.17 A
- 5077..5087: 0.07 A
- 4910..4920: -0.38 A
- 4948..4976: 0.37 A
